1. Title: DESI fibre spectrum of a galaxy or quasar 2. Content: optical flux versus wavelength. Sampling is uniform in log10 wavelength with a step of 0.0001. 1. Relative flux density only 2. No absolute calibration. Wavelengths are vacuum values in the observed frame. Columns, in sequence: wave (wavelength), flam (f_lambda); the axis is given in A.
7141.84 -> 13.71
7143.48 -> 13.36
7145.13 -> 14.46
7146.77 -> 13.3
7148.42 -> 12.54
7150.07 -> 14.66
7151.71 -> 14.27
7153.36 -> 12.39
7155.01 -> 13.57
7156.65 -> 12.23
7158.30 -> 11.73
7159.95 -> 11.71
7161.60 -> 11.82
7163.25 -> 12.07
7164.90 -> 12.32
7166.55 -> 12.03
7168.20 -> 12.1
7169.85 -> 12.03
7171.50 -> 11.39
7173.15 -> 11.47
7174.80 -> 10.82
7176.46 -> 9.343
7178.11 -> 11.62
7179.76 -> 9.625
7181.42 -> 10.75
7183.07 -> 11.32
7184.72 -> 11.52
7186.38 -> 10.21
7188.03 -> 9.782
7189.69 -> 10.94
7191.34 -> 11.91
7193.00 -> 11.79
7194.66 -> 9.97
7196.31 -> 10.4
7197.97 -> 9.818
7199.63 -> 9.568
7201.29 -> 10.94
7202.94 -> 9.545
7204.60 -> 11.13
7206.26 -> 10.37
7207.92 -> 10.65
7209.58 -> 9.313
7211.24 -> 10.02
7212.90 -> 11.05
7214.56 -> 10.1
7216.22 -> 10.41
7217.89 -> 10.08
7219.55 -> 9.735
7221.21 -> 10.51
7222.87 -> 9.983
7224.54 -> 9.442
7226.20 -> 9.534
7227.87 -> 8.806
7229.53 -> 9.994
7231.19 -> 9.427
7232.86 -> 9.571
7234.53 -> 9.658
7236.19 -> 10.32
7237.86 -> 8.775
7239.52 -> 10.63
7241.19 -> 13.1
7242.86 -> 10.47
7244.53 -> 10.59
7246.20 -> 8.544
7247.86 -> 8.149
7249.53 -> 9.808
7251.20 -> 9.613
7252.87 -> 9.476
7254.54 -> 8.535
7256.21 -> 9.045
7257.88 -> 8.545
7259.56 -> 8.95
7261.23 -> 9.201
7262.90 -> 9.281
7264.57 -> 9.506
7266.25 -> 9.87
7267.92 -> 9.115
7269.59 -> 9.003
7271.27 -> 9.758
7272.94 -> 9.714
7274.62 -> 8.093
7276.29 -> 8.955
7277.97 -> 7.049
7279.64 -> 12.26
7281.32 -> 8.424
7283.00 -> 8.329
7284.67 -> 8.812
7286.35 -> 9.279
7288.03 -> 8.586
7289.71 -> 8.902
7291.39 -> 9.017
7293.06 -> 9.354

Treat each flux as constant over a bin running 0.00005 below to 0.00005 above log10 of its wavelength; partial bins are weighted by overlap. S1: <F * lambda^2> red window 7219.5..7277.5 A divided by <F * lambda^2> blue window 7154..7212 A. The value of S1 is 0.9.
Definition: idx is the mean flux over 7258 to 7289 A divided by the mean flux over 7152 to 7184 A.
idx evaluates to 0.8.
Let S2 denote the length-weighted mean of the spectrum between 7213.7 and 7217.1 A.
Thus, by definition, 10.2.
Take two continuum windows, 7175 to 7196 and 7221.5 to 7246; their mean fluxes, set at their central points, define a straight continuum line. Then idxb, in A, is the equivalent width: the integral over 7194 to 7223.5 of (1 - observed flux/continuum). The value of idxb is 0.5 A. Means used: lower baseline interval 10.7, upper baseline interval 9.99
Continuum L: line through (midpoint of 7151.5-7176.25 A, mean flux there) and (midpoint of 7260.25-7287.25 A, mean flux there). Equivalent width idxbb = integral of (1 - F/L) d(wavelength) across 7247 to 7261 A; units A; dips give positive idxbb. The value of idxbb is 0.9 A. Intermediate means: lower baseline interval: 12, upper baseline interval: 9.16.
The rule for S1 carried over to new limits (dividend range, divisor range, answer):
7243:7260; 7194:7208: 0.91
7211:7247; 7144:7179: 0.83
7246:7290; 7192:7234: 0.91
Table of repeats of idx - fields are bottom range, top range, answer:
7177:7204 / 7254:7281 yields 0.87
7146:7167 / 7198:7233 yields 0.79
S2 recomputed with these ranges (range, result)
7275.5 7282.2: 9.16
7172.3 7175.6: 11.2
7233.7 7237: 10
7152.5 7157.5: 12.7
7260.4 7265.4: 9.34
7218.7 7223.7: 10.1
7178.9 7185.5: 10.8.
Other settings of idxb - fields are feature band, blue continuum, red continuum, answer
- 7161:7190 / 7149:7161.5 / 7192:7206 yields 1.4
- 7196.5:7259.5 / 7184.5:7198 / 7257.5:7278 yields 0.4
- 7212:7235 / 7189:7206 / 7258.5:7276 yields 0.5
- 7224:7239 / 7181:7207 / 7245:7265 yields 0.2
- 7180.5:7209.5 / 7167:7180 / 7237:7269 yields 0.3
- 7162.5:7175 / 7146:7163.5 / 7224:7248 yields 0.5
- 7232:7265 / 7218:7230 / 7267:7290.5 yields -0.6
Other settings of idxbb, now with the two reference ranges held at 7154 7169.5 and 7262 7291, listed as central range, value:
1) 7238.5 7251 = -0.2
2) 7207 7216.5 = 0.5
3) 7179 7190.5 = 1.0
